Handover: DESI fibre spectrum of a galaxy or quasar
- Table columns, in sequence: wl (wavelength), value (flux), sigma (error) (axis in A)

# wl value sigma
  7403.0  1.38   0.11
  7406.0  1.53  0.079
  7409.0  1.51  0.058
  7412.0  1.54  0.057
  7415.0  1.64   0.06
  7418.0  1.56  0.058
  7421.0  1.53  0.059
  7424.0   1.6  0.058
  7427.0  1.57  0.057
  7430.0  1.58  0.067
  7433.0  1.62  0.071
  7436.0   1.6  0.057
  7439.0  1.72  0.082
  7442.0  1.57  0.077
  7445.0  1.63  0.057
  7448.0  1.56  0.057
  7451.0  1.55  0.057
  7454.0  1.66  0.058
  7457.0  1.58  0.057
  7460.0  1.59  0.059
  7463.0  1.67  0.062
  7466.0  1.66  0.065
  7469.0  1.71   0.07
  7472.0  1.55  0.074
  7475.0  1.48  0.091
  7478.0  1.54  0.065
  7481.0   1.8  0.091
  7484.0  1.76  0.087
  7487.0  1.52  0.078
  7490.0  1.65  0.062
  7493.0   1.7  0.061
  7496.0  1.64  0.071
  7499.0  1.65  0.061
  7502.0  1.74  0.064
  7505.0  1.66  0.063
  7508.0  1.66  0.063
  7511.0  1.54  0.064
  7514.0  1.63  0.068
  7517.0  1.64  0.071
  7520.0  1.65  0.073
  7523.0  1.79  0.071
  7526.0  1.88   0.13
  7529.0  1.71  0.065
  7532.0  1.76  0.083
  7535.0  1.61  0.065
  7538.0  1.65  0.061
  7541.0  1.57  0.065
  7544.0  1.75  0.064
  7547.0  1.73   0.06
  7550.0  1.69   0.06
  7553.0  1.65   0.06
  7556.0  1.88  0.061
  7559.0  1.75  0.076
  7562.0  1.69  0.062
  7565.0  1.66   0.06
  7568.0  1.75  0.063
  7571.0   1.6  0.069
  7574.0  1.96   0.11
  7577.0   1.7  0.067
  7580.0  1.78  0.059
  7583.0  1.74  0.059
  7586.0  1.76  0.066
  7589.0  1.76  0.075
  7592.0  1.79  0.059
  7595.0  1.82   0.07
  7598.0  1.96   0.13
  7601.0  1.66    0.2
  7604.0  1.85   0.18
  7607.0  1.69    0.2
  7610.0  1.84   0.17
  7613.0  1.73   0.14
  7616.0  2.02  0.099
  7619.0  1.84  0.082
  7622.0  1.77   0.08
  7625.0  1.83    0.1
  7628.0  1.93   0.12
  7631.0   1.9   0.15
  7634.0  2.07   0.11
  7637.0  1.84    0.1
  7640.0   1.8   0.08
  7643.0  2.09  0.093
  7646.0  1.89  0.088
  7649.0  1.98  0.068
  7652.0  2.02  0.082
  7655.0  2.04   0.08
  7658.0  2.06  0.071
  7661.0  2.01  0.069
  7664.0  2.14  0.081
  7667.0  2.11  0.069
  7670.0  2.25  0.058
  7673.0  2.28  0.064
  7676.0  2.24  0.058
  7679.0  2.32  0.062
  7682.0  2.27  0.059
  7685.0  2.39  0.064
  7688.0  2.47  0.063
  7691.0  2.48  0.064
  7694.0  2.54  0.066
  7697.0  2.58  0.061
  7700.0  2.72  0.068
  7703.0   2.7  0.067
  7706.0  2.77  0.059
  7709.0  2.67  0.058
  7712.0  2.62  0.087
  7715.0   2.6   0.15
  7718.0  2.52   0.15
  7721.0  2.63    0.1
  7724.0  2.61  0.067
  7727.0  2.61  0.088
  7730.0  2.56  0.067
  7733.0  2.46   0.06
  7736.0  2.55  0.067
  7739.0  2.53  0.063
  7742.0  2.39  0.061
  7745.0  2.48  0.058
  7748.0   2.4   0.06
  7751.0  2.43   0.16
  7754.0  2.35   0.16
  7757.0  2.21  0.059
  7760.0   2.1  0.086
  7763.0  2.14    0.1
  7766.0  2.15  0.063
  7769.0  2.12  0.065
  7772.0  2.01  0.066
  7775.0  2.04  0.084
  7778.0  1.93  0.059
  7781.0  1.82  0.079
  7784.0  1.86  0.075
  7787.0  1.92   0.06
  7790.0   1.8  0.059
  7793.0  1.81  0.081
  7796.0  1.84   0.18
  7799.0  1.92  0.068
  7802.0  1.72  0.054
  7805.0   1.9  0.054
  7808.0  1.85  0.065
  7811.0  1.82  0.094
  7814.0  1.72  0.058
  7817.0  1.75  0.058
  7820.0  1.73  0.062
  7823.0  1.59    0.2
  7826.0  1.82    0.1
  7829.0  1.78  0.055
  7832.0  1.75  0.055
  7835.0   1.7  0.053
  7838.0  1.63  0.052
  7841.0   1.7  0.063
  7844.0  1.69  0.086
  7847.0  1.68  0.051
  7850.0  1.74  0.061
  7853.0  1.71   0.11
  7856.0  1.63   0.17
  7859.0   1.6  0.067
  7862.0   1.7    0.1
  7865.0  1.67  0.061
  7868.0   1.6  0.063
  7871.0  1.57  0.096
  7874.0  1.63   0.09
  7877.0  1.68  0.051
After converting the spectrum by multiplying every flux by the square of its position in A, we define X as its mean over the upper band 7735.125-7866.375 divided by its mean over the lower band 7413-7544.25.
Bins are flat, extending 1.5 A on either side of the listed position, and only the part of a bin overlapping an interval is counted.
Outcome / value 1.3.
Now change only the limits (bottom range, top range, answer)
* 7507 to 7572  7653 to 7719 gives 1.47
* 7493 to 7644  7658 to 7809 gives 1.35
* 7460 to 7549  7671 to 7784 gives 1.52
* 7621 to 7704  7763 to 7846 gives 0.88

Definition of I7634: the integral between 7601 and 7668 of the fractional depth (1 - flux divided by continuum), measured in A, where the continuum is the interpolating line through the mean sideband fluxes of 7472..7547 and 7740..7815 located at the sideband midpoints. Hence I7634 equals -3.1 A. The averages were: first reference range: 1.66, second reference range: 2.03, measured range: 1.92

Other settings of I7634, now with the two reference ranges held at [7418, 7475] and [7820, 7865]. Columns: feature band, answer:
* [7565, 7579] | -1.0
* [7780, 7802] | -2.1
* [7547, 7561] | -1.0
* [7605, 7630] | -2.9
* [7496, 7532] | -1.5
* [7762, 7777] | -3.6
